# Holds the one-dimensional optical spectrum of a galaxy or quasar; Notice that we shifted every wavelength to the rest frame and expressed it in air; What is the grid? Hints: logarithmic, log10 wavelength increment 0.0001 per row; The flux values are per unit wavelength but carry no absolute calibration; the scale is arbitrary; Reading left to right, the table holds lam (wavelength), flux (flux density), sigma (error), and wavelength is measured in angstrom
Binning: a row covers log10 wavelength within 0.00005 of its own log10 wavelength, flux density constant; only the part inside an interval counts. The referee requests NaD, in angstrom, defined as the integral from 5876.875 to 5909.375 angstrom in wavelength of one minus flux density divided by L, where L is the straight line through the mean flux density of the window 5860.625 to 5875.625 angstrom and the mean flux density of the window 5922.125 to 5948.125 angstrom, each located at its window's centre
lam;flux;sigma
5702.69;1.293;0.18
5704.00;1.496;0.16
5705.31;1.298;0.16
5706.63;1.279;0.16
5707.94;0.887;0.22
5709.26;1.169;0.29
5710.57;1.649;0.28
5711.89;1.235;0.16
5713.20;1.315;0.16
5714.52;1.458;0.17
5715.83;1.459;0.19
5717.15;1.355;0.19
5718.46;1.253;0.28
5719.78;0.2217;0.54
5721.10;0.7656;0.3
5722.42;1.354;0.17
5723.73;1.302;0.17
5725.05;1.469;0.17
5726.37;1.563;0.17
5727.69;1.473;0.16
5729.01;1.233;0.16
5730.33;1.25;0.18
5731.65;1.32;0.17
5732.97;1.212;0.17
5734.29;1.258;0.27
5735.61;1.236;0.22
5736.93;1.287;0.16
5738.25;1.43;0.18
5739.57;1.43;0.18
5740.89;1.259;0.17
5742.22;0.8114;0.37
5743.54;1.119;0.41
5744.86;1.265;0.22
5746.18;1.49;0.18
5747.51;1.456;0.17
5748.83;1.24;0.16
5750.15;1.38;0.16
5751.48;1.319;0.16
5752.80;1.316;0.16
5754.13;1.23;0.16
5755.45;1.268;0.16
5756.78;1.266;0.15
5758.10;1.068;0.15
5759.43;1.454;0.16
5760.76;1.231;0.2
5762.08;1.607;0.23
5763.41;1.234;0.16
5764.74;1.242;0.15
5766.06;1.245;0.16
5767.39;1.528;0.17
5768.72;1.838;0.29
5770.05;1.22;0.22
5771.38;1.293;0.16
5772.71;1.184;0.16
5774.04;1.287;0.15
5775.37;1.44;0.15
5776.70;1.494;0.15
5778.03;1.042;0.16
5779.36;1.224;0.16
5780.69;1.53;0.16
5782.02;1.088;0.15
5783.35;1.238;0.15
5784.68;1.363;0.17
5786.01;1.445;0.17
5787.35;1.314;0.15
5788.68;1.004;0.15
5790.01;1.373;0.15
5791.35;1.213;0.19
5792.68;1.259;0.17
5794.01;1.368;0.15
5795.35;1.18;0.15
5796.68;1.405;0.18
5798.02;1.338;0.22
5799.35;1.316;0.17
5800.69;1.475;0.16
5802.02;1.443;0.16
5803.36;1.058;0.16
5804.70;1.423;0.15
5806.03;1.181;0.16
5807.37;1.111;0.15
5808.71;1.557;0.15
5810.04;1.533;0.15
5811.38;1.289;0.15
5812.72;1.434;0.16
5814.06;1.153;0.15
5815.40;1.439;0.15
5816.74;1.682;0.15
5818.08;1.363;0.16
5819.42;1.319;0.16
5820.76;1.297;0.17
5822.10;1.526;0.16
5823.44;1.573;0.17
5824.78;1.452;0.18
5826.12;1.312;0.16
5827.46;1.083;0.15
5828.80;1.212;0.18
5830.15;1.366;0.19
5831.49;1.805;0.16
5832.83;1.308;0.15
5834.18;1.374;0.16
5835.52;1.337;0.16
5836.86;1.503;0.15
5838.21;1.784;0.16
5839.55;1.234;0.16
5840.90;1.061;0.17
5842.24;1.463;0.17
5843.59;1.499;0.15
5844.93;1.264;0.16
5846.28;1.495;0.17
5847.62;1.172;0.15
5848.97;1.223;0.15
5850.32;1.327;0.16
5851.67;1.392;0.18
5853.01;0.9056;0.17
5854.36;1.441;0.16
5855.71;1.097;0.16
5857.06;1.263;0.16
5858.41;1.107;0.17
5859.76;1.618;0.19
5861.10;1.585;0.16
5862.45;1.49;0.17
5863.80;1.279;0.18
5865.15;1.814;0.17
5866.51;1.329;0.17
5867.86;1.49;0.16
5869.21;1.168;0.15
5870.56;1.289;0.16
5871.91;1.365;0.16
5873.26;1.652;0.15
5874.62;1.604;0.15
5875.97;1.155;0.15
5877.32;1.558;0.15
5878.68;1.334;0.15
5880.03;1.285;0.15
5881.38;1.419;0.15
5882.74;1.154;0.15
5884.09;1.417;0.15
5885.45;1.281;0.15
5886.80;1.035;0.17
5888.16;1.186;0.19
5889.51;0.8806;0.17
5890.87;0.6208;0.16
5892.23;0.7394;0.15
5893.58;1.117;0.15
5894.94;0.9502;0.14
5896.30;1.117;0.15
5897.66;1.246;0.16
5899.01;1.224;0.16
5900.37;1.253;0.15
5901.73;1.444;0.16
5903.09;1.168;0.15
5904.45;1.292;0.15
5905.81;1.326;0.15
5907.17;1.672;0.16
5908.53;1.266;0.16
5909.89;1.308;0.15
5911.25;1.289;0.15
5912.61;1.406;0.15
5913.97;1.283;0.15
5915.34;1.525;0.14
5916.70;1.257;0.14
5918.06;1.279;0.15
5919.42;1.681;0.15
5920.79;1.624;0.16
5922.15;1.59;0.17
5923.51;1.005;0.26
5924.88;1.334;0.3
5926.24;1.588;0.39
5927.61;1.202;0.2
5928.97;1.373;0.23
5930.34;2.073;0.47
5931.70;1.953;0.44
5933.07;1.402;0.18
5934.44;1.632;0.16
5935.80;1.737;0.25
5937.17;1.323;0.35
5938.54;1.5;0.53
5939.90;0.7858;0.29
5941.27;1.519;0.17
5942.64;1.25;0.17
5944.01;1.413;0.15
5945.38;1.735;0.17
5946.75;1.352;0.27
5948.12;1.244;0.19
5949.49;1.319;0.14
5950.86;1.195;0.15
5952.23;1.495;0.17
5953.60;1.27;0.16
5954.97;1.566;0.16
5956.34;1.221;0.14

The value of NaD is 5.51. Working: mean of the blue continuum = 1.45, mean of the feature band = 1.21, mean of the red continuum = 1.45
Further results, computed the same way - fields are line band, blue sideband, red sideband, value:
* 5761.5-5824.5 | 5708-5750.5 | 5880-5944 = -2.9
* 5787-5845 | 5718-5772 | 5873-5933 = -2.7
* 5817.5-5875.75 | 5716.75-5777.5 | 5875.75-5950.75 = -2.8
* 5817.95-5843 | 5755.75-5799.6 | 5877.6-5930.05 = -1.8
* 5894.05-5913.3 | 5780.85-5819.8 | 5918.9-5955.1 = 1.9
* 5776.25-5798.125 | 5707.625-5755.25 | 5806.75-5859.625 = 0.5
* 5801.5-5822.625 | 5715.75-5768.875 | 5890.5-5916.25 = -1.7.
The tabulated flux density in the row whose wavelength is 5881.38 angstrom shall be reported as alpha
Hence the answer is 1.419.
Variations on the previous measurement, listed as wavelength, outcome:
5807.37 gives 1.111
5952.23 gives 1.495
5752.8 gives 1.316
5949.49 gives 1.319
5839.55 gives 1.234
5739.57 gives 1.43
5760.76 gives 1.231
